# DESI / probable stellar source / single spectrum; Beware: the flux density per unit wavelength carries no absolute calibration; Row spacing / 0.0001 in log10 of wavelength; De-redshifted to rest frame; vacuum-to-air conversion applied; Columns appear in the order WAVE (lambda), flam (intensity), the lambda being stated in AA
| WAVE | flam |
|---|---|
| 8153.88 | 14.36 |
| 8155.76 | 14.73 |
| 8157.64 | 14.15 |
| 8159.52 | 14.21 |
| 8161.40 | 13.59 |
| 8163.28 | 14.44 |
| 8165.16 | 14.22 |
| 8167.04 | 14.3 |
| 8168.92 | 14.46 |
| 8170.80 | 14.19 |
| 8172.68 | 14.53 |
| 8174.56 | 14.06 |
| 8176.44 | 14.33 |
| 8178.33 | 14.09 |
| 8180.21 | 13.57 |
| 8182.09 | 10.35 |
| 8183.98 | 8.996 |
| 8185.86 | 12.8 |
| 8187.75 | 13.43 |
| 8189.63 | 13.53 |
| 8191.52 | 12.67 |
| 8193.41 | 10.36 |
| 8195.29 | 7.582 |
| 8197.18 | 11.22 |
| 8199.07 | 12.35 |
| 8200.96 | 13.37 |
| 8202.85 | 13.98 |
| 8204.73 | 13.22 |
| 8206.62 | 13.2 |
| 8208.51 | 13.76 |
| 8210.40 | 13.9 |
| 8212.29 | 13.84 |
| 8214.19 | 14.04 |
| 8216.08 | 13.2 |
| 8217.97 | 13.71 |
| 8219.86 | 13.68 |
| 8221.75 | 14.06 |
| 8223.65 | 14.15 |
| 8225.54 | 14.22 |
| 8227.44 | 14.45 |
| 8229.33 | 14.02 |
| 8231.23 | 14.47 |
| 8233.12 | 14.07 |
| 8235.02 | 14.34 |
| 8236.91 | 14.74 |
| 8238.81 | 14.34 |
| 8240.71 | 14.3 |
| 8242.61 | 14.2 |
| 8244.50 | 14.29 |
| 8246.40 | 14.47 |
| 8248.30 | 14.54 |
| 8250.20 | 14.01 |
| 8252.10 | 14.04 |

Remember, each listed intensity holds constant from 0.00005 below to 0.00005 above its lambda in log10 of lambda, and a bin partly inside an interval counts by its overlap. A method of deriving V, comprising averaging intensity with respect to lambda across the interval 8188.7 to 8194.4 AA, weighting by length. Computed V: 12.1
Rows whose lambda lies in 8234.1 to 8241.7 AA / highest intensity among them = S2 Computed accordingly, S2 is 14.74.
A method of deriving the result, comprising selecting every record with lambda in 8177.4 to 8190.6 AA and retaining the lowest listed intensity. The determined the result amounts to 8.996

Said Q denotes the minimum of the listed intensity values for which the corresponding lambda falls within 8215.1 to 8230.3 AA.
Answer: 13.2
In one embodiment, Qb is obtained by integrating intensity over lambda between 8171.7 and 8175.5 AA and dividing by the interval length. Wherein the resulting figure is 14.3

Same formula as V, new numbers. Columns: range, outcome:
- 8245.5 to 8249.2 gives 14.5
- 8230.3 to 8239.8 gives 14.4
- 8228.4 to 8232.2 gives 14.2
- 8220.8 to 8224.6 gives 14.1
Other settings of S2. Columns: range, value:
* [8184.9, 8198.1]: 13.53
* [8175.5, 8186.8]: 14.33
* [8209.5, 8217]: 14.04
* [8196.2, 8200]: 12.35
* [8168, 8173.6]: 14.53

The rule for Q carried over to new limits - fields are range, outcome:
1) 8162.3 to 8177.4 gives 14.06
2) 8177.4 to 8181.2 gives 13.57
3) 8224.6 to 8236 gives 14.02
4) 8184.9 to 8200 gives 7.582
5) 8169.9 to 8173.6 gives 14.19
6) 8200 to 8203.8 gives 13.37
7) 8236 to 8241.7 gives 14.3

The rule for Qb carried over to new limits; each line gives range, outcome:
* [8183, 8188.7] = 11.7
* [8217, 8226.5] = 14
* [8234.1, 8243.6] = 14.4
